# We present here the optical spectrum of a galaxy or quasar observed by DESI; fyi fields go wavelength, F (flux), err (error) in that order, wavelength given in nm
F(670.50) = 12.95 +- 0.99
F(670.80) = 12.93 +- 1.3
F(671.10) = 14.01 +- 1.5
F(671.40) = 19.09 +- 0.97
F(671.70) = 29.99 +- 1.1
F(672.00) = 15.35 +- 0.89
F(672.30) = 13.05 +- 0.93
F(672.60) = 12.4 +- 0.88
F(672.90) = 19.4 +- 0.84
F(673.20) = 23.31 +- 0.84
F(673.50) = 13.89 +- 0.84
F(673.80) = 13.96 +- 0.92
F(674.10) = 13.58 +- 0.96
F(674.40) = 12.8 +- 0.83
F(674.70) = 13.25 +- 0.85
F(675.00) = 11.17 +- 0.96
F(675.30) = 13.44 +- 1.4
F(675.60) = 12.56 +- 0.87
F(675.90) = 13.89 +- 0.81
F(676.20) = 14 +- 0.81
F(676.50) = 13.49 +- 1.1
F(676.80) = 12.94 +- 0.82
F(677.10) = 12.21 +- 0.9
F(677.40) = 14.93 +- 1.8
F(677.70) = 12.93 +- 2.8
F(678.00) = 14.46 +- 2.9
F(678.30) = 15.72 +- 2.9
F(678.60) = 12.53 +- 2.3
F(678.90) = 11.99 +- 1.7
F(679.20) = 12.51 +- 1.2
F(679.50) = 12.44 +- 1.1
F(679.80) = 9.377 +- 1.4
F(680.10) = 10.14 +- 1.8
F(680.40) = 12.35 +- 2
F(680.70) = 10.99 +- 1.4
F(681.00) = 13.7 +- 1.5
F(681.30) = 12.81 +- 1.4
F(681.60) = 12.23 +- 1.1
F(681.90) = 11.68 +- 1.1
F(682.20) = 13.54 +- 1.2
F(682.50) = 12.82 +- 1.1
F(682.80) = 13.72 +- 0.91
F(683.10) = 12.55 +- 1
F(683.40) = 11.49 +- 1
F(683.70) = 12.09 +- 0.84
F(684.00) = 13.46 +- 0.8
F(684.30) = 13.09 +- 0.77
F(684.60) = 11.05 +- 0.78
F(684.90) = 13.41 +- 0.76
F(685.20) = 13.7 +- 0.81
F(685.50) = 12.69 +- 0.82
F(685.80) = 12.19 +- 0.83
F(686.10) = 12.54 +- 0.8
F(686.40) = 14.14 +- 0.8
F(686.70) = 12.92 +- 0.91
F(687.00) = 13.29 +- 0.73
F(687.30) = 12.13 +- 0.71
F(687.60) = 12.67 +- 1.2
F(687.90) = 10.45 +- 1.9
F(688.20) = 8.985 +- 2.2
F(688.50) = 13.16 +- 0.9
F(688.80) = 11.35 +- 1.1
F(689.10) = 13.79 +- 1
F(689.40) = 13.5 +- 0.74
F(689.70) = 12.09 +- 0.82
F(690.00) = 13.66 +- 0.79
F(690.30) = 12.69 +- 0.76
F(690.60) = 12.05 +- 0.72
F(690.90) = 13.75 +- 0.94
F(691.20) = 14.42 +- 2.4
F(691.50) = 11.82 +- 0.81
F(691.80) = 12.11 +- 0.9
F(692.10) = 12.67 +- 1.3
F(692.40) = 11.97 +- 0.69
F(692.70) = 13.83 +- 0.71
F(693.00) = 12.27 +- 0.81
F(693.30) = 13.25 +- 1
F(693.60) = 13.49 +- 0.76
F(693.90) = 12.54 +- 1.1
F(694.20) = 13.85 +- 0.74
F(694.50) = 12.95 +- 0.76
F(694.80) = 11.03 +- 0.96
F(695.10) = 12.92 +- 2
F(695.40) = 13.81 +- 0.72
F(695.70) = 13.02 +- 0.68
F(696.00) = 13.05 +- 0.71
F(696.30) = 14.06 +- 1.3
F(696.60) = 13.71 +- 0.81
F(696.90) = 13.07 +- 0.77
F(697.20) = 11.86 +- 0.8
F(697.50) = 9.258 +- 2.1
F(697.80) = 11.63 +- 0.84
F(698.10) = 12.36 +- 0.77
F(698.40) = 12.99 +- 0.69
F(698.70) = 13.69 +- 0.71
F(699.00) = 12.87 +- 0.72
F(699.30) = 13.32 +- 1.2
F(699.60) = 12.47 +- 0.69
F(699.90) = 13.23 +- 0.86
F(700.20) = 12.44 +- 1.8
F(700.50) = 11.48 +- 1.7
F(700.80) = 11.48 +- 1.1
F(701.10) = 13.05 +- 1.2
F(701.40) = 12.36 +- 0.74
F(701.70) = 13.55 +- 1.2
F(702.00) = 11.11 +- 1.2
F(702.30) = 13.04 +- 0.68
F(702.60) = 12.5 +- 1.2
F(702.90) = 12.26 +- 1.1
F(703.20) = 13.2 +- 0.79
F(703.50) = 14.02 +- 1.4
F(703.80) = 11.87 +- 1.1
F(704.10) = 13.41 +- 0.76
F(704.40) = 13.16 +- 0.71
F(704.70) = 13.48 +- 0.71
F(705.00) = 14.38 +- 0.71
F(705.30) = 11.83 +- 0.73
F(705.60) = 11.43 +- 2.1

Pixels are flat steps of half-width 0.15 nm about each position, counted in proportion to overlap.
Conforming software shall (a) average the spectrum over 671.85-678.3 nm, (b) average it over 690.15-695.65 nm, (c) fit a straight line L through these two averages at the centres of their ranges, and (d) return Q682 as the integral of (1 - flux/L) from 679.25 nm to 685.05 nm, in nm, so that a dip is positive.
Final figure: 0.59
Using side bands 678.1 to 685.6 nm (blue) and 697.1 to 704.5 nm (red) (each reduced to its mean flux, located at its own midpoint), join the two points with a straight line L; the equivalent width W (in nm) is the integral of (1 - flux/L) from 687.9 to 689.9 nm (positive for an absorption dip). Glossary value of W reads 0.07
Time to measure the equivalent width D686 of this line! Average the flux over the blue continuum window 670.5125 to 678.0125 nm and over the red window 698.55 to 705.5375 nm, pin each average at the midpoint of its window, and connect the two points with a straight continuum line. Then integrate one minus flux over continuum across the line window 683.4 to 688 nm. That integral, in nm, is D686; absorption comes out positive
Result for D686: 0.45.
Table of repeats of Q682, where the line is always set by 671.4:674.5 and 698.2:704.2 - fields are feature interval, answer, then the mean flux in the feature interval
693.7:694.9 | 0.092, 12.7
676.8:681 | 0.916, 12.6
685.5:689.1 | 0.619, 12.3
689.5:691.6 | 0.197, 13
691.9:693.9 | 0.156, 12.9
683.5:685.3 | 0.294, 12.7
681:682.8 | 0.324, 12.8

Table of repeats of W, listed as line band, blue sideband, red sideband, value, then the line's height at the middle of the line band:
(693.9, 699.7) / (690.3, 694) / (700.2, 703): -0.07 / 12.6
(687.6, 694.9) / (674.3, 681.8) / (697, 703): -0.04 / 12.5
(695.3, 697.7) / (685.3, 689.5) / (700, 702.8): -0.06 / 12.4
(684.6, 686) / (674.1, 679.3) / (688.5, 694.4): 0.03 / 13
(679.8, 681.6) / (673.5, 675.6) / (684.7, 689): 0.13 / 12.7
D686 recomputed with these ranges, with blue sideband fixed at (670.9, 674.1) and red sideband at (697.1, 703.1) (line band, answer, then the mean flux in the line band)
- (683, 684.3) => 0.24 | 12.5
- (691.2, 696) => 0.24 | 12.8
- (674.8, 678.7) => 0.72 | 13.4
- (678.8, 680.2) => 0.41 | 11.3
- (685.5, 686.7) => 0.15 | 12.9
